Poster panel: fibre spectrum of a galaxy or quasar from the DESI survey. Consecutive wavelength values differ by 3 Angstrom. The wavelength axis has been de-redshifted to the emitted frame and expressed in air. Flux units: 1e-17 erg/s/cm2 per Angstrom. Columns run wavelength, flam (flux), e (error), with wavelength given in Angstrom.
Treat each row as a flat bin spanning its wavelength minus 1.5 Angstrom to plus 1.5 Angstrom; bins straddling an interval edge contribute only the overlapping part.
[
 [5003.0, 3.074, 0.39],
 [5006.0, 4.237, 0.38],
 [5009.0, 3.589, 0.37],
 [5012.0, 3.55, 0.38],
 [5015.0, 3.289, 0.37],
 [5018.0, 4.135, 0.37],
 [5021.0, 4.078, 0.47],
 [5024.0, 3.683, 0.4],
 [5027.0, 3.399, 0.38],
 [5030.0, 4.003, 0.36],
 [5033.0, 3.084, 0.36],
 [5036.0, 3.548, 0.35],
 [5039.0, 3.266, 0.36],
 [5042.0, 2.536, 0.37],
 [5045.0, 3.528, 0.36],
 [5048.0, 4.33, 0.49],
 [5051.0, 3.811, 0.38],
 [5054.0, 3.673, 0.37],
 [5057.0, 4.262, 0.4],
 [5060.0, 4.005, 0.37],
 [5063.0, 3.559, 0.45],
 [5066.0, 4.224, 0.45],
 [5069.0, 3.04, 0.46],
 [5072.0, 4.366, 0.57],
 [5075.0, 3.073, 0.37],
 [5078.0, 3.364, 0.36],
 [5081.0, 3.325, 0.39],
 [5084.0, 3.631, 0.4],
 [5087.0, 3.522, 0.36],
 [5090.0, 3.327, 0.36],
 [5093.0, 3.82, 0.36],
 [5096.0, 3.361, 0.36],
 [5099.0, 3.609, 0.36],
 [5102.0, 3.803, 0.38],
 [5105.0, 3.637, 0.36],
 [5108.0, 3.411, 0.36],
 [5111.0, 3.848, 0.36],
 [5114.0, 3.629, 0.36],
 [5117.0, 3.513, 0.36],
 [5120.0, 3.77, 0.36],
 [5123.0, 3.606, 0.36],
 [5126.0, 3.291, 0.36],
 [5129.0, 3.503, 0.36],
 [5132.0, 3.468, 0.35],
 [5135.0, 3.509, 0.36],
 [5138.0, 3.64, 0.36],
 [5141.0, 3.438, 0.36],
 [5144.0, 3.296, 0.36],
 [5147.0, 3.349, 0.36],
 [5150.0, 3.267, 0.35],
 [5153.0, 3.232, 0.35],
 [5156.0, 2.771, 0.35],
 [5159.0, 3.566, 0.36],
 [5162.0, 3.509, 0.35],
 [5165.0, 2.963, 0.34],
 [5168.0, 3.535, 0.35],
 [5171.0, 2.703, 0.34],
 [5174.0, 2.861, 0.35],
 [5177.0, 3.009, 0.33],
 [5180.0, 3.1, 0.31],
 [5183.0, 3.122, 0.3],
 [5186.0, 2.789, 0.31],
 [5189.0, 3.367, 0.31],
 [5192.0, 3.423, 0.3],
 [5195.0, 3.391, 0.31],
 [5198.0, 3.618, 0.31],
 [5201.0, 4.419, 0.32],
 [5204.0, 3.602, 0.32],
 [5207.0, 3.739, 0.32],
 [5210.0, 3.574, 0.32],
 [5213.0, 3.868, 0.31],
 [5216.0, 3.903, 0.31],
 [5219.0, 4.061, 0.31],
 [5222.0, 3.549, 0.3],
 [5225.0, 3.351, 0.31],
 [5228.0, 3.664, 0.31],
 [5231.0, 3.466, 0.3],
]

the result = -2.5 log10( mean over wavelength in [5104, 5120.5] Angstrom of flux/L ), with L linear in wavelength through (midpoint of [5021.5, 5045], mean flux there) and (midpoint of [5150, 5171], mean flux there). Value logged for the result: -0.11 mag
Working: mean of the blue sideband 3.4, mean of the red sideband 3.22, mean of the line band 3.63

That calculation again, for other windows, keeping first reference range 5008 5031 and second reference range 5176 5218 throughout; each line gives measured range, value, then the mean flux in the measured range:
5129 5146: 0.03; 3.47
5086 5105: 0.01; 3.58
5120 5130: 0.02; 3.51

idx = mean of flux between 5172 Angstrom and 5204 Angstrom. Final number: 3.31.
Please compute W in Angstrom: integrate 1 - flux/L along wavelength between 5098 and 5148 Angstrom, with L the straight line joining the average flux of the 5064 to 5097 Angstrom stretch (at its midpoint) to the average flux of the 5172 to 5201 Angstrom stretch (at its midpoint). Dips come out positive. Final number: -1.8 Angstrom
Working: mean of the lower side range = 3.55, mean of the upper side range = 3.24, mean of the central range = 3.55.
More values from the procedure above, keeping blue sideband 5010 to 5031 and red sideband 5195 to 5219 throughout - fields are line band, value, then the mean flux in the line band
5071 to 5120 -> 2.37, 3.58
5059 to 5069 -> -0.13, 3.79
